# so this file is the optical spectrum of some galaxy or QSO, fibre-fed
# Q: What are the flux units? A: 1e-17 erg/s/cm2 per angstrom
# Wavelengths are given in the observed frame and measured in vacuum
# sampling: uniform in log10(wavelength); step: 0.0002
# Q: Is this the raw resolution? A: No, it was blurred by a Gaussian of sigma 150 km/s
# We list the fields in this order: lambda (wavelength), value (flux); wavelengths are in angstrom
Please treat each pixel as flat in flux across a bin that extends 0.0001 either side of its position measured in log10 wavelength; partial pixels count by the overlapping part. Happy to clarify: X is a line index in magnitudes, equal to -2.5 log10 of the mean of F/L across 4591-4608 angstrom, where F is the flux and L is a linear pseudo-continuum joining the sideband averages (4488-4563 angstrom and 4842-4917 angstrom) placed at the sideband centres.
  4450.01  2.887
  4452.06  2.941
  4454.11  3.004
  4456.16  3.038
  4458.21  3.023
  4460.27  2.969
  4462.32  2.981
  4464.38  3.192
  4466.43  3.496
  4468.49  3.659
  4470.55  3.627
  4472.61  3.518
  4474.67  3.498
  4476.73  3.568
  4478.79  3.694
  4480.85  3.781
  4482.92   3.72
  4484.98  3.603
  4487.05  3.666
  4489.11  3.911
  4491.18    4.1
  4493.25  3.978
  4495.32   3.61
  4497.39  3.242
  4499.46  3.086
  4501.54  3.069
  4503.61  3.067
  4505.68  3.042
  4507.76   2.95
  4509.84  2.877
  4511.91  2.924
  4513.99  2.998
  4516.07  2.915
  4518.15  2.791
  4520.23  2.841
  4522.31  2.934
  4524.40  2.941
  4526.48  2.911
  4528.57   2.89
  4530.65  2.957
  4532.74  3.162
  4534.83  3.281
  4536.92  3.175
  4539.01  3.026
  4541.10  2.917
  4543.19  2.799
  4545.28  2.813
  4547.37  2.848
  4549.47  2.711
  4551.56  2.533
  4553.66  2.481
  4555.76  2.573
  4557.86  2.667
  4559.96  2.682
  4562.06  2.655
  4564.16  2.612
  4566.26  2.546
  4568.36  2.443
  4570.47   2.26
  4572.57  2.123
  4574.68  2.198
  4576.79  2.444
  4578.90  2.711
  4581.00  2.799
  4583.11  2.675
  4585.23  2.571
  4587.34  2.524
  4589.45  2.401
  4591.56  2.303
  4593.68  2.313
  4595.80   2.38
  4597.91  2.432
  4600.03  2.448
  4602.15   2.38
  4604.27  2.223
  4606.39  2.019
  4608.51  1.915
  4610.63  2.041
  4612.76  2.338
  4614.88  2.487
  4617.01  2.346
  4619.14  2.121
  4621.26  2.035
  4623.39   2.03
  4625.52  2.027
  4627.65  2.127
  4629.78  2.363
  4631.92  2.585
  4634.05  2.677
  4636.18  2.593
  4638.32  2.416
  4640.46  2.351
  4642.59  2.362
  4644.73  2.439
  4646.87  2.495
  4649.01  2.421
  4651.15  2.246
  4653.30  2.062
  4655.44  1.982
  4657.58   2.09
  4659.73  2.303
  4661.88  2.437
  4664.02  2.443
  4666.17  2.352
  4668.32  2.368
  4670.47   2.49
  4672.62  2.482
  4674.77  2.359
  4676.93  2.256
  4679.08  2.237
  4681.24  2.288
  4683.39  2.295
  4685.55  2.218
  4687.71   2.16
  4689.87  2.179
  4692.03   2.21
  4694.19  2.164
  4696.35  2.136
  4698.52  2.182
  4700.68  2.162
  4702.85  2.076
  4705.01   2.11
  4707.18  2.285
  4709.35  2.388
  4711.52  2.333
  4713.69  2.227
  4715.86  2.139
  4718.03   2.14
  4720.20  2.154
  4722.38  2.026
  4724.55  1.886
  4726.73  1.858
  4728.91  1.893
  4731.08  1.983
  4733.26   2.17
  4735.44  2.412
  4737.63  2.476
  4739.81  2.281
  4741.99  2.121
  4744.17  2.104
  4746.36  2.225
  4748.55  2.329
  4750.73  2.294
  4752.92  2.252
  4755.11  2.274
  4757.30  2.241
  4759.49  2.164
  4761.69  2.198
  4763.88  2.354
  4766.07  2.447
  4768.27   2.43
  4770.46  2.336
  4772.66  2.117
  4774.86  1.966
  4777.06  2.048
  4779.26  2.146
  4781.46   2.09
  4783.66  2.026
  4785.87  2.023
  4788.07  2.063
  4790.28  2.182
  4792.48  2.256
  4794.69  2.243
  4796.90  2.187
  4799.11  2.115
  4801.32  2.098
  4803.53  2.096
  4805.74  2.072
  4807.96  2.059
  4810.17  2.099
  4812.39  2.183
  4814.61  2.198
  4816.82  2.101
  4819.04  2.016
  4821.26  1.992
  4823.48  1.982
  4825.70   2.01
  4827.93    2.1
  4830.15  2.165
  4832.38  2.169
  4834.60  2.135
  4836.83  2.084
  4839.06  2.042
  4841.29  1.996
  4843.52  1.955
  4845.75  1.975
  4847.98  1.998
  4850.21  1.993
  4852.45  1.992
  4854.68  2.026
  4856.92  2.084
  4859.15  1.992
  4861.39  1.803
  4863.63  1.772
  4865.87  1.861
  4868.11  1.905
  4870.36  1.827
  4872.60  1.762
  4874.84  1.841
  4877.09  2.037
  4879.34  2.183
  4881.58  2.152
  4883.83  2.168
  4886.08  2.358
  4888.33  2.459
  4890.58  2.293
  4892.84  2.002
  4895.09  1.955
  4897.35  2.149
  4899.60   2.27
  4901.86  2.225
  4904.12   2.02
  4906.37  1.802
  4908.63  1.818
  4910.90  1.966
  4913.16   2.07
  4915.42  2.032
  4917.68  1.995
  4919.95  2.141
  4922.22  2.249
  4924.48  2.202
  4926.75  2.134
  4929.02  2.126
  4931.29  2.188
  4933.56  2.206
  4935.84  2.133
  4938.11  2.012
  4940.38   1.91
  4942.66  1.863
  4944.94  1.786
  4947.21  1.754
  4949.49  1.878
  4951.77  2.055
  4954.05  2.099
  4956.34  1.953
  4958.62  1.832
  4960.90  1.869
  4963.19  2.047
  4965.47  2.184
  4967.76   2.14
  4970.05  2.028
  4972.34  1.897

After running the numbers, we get 0.22 mag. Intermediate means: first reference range 3.01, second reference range 2.02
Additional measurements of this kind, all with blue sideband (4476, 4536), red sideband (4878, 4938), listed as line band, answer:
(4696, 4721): 0.22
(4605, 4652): 0.26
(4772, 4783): 0.20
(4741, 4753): 0.16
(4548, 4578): 0.23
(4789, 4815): 0.13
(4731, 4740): 0.14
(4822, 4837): 0.13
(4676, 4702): 0.24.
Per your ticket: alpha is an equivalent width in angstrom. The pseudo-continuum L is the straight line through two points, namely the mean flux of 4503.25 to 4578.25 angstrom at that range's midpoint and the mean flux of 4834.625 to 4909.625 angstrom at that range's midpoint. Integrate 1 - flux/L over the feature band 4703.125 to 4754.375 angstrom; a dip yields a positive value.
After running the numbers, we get 3.8 angstrom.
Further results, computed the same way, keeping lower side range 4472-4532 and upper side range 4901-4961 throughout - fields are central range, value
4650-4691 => 7.4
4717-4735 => 4.0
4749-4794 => 5.2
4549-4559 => 1.7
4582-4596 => 2.6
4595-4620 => 5.9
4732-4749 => 2.1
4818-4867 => 5.8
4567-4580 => 2.9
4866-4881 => 1.7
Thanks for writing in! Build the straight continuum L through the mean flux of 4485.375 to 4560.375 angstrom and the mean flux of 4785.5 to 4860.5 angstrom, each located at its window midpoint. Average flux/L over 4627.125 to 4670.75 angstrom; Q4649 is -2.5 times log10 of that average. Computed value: 0.12 mag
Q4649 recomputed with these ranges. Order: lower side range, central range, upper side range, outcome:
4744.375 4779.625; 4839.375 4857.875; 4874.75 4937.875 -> 0.084 mag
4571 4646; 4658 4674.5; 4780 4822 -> -0.055 mag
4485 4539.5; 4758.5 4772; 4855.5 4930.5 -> 0.051 mag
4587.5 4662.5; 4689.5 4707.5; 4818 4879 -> 0.015 mag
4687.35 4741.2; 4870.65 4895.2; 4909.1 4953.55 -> -0.023 mag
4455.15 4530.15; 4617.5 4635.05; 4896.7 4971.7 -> 0.277 mag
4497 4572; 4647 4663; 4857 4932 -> 0.154 mag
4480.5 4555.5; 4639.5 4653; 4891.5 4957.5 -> 0.172 mag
